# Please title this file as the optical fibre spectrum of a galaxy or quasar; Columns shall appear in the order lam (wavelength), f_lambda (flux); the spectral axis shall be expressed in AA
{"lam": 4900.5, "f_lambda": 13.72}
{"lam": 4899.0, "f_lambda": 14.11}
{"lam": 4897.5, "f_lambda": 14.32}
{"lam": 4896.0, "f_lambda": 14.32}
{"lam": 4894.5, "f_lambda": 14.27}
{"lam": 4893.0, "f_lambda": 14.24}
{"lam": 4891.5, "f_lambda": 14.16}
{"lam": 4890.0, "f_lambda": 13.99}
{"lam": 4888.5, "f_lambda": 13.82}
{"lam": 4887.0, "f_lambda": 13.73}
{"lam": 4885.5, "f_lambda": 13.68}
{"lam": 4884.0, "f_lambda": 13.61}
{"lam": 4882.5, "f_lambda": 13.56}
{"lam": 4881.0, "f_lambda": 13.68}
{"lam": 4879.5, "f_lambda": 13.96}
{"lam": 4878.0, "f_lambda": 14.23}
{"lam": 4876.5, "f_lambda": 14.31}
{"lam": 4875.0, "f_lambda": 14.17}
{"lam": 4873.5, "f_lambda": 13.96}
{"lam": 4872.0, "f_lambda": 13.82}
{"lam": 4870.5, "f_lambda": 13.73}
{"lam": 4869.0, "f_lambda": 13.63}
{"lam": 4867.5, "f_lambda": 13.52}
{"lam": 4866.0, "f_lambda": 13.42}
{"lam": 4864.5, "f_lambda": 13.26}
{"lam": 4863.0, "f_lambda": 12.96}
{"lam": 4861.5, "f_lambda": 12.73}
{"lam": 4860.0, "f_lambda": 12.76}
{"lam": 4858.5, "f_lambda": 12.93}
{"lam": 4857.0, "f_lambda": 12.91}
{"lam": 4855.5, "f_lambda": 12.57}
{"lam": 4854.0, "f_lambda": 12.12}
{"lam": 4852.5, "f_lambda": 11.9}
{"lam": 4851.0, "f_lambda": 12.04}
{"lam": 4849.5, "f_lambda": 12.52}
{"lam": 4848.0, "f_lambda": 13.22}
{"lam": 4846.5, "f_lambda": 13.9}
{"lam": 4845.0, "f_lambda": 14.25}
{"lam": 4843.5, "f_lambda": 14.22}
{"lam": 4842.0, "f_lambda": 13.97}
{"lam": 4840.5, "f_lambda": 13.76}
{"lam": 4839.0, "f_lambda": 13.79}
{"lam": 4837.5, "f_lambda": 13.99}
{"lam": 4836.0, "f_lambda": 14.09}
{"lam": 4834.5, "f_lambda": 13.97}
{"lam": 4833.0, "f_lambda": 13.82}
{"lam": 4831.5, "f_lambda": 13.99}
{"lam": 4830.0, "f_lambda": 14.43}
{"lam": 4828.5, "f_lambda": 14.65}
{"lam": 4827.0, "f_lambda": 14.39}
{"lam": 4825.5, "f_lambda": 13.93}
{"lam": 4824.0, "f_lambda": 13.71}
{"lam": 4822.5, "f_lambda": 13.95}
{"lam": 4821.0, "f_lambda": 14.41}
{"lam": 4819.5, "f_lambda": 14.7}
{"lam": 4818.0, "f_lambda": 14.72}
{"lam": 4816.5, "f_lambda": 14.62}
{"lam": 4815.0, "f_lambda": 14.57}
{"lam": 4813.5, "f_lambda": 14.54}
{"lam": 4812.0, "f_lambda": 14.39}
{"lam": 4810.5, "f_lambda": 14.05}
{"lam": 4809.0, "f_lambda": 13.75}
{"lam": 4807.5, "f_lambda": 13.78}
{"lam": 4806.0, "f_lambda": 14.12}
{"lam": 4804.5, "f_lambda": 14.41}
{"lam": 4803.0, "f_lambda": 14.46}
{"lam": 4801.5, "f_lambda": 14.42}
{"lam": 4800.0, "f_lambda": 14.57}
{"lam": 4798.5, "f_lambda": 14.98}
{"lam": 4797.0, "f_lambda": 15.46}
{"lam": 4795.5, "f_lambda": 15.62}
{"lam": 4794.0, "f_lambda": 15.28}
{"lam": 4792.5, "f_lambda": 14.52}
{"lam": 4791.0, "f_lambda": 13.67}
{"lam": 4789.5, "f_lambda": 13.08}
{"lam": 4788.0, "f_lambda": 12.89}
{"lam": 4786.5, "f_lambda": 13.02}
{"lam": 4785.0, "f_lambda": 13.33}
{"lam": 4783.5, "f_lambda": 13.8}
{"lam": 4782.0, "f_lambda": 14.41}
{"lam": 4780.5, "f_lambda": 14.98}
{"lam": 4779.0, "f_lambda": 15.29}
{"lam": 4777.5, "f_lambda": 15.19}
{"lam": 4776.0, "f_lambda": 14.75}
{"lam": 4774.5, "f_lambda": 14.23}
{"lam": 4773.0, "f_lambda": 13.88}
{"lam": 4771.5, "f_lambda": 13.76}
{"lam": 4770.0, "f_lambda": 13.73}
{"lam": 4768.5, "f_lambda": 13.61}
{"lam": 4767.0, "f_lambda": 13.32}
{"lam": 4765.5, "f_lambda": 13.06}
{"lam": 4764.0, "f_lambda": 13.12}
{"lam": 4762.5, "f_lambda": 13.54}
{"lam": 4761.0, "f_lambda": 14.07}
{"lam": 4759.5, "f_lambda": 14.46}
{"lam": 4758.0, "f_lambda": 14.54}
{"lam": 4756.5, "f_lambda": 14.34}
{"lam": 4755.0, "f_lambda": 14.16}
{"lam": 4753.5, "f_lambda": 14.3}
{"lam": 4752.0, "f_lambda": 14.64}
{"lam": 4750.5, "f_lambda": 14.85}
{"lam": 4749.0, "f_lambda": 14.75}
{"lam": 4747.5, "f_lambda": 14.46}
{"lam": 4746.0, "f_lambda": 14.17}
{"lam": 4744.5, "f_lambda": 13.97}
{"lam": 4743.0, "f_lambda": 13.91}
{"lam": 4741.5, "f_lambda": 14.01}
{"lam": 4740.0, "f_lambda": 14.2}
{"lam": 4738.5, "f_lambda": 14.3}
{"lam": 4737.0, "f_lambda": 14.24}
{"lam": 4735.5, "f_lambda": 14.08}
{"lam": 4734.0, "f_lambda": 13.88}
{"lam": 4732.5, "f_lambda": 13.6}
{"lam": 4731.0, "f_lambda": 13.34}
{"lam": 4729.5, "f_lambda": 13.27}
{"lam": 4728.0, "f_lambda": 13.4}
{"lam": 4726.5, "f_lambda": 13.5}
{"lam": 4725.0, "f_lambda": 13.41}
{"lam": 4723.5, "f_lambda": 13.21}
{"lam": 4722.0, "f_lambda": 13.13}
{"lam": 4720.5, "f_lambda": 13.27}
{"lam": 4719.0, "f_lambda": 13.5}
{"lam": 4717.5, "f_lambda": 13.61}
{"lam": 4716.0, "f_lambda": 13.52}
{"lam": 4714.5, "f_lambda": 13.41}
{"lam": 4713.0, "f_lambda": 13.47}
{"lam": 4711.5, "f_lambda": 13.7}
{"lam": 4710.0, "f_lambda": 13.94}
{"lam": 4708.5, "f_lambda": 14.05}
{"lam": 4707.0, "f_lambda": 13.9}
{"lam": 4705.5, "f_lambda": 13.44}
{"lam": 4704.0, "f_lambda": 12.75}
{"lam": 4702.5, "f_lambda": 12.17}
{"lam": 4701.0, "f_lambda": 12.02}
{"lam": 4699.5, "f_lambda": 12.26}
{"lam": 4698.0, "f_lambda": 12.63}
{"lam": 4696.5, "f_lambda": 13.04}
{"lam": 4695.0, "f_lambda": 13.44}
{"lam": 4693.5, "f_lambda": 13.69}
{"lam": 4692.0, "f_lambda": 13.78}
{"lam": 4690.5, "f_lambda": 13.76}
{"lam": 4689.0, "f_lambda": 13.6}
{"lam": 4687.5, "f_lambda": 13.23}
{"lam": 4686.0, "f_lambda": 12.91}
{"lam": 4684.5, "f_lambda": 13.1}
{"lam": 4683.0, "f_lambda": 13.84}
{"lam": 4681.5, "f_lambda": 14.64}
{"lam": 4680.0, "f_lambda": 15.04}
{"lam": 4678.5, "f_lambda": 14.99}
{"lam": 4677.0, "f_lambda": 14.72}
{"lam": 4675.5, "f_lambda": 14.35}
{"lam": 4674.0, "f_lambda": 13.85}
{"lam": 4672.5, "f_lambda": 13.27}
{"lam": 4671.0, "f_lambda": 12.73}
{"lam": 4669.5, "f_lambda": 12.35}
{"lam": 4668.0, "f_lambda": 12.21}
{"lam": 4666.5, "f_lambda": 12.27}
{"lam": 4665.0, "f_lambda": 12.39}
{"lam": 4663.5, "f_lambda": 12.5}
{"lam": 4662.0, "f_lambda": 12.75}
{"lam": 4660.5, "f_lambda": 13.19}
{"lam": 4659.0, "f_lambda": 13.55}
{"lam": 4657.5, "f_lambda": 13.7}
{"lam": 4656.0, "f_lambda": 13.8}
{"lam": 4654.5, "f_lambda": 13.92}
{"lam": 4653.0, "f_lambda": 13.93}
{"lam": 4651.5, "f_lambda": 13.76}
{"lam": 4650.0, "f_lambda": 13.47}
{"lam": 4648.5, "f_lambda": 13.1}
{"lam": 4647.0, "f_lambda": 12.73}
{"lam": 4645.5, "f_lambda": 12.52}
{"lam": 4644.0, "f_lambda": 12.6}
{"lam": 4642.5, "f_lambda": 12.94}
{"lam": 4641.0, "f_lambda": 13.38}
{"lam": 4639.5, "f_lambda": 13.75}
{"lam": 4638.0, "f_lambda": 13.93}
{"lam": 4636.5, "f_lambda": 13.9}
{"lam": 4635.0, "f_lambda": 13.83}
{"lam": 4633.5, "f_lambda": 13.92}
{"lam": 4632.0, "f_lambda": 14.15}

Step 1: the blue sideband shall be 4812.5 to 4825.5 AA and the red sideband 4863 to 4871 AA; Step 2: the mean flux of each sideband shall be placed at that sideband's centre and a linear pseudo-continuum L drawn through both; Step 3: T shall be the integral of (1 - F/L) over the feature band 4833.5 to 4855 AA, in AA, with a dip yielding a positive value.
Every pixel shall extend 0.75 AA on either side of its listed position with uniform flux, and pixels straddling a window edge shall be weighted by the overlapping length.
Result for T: 0.76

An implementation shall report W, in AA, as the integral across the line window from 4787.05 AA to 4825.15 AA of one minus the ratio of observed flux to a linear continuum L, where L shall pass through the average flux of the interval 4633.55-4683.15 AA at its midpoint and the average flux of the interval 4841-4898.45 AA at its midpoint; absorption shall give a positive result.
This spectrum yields -2.3 AA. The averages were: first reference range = 13.5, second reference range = 13.5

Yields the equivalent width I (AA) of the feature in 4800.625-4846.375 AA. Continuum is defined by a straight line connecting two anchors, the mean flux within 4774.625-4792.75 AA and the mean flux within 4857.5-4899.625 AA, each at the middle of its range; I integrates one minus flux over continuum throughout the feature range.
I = -0.85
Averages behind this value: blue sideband 14.1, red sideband 13.7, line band 14.2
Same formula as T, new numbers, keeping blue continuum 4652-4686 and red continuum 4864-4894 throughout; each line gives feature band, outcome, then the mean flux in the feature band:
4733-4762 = -1.4 AA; 14.3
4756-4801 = -1.6 AA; 14.2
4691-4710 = 0.6 AA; 13.1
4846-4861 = 1.2 AA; 12.7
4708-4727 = 0.1 AA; 13.5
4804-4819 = -0.6 AA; 14.3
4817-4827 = -0.4 AA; 14.3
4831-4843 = -0.1 AA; 13.9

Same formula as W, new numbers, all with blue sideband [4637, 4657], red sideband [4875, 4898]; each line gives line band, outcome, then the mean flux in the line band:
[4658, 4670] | 0.7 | 12.7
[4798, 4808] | -0.4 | 14.4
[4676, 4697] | -0.6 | 13.9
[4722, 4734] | 0.2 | 13.4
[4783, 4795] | 0.0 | 13.7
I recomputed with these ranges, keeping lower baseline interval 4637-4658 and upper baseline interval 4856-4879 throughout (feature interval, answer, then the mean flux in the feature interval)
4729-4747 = -0.67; 13.9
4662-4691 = -0.07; 13.4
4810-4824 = -0.98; 14.4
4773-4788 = -0.88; 14.2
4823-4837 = -0.66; 14.1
